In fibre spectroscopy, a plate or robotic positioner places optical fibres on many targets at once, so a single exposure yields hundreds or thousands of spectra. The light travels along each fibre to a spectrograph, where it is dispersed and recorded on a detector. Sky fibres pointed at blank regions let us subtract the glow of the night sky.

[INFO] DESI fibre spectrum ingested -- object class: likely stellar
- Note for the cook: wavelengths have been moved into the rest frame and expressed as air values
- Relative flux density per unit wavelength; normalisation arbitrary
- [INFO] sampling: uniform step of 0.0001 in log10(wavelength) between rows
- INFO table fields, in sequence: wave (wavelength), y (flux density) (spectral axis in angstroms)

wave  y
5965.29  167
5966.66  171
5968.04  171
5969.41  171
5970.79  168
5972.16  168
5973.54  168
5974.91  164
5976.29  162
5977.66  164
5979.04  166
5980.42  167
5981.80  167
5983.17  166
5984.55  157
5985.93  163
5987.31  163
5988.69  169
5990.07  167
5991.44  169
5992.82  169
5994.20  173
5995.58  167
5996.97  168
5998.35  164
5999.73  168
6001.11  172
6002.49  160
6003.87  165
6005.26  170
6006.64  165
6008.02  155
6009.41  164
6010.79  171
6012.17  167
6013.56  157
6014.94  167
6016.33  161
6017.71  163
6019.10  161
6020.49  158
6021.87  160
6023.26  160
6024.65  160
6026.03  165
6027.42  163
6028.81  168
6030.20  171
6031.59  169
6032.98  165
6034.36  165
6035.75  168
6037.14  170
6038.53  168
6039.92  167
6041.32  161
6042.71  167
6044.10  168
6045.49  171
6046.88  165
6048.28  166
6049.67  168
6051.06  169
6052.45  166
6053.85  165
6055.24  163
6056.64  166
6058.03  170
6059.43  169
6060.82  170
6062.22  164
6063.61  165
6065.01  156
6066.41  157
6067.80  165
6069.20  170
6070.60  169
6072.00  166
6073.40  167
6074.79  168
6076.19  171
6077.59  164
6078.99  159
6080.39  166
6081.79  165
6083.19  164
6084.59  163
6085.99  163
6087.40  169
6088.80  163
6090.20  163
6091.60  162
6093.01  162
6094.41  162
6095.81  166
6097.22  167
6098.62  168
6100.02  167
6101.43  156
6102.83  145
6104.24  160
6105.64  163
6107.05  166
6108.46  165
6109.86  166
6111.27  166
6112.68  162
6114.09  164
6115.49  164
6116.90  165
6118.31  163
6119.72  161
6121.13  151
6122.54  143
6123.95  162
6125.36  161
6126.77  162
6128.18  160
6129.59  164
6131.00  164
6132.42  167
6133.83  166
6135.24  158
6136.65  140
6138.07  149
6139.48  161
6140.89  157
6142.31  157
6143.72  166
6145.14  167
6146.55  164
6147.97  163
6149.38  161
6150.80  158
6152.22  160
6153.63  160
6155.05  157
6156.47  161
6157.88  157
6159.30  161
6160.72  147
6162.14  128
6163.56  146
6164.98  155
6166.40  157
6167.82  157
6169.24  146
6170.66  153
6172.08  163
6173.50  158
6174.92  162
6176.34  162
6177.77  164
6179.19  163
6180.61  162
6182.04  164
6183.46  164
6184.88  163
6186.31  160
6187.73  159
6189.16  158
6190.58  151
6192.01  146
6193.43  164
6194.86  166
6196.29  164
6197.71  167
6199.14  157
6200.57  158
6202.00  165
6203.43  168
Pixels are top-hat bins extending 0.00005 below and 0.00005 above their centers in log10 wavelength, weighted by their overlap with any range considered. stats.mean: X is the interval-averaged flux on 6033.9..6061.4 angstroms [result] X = 167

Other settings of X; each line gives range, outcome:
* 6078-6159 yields 161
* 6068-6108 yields 164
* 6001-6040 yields 165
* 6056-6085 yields 165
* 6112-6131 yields 160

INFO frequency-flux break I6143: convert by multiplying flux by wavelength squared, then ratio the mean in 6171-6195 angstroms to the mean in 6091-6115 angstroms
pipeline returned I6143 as 1.0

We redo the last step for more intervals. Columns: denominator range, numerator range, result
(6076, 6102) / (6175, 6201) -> 1.01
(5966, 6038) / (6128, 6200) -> 1.01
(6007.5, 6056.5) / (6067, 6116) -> 1.01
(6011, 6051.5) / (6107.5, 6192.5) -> 1.00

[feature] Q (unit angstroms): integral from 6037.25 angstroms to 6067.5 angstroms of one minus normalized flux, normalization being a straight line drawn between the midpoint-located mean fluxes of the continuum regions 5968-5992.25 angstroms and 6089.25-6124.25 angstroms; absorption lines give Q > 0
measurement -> -0.4 angstroms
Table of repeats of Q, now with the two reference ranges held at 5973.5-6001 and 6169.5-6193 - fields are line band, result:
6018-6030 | 0.19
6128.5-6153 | 0.10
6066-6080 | -0.23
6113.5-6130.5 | 0.15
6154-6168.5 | 0.66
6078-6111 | -0.14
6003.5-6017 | 0.09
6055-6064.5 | -0.18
